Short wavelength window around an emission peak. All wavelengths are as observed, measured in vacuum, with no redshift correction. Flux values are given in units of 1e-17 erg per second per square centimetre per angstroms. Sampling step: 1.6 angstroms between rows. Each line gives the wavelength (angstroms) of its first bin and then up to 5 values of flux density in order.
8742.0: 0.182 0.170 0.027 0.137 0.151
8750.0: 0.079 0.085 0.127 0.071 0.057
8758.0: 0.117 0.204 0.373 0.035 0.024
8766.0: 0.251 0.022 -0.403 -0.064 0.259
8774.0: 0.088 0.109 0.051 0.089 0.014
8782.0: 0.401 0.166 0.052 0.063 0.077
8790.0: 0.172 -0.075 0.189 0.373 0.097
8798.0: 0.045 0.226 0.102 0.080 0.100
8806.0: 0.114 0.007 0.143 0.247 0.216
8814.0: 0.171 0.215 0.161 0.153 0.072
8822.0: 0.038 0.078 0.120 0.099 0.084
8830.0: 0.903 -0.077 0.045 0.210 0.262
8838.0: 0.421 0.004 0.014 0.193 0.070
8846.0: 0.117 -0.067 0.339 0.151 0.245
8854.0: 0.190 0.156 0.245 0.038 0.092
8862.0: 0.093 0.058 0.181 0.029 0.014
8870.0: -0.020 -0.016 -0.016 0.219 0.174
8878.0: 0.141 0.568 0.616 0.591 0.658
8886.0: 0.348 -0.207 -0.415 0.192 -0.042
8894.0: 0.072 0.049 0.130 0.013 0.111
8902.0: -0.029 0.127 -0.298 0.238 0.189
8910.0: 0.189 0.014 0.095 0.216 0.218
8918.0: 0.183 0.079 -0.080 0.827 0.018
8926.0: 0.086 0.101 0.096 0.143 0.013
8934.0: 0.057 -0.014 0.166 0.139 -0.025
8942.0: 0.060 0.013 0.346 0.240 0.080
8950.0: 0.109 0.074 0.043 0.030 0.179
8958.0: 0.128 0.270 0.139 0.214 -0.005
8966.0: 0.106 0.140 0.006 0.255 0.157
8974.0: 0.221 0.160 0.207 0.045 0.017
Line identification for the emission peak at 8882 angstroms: Hbeta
